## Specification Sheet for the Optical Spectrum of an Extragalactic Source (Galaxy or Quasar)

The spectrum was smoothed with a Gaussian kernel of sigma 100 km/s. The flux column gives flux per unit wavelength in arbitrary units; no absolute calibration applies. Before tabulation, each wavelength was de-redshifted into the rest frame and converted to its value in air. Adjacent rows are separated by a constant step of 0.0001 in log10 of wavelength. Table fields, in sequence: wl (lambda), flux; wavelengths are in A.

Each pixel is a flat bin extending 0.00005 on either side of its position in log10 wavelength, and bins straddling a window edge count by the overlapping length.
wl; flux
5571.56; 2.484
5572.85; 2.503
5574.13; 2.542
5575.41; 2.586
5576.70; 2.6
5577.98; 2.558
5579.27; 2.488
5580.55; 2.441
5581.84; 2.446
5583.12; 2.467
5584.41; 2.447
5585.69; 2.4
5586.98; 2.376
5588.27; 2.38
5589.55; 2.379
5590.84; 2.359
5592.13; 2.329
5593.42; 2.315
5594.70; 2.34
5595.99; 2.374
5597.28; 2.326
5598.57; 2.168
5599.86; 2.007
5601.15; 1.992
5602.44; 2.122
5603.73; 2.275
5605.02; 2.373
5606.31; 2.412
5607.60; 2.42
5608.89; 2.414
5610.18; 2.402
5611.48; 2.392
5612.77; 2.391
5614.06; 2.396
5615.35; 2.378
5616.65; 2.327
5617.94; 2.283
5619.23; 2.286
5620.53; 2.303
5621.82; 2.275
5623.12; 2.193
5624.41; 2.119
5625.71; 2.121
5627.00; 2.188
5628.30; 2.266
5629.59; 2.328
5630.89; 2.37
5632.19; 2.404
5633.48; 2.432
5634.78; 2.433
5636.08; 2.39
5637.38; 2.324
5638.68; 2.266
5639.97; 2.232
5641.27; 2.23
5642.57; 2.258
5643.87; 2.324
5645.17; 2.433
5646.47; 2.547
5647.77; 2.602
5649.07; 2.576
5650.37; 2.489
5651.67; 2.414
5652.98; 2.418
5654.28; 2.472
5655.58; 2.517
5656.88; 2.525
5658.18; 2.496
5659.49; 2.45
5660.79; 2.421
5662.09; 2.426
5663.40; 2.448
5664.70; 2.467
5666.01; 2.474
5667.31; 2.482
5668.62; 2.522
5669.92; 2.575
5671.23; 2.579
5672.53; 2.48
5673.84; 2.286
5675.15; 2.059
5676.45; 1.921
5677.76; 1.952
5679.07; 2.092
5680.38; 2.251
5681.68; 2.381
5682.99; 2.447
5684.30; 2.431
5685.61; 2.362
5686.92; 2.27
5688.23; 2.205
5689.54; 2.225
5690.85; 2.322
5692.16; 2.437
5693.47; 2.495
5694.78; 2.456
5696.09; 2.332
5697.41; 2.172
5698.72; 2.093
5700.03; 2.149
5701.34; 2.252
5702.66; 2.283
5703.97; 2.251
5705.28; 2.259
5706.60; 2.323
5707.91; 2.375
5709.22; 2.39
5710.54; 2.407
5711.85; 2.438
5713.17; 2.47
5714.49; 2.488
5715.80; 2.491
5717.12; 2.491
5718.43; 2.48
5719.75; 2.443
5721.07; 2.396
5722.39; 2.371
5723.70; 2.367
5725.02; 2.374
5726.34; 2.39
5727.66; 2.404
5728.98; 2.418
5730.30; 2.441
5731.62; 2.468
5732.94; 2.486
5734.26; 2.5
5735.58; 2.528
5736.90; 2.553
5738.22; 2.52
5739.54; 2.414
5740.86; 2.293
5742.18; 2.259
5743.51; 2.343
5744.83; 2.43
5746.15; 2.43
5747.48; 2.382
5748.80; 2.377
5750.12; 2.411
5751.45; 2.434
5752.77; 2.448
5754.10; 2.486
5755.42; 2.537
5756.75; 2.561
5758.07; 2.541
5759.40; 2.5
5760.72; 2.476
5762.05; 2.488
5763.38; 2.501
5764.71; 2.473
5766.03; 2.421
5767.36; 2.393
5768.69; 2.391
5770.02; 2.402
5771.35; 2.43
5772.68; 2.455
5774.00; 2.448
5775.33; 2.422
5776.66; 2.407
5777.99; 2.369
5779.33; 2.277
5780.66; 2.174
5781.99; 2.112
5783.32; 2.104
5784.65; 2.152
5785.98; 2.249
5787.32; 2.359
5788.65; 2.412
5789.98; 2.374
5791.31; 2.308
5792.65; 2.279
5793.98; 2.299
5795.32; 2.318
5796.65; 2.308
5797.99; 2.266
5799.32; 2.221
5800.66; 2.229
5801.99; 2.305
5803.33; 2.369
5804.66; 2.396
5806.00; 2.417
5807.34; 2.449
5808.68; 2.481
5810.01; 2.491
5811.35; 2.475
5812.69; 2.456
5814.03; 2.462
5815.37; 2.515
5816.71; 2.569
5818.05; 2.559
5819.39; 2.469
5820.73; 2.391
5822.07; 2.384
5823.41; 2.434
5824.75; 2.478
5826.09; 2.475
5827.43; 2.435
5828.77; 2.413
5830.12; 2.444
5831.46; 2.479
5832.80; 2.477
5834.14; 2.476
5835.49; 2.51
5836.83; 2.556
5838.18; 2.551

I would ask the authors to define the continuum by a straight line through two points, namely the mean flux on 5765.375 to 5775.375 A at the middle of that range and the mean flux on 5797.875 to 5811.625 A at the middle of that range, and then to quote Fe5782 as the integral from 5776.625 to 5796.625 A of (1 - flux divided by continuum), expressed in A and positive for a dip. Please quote 1.0 A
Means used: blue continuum 2.42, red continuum 2.38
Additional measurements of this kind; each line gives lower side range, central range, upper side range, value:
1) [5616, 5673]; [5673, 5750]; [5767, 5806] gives 0.2 A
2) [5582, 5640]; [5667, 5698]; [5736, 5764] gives 0.8 A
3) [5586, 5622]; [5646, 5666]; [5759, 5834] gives -1.3 A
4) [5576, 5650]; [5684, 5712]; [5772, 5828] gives 0.5 A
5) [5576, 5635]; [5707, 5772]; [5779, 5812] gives -3.3 A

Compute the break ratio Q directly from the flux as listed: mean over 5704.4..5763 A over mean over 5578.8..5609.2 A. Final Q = 1.04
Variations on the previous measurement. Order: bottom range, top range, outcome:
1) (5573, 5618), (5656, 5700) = 0.99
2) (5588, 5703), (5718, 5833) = 1.03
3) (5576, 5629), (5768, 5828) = 1.02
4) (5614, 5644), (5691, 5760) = 1.05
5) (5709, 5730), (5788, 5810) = 0.97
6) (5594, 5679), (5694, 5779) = 1.03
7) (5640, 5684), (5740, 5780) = 1.01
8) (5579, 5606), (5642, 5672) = 1.07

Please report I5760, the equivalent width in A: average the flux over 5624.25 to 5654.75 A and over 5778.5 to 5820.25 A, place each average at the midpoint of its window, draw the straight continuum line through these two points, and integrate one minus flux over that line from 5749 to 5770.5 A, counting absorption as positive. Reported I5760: -1.02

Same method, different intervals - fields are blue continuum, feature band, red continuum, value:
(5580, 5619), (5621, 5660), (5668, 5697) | -0.7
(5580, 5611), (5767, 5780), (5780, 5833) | -0.2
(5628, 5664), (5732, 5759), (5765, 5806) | -1.1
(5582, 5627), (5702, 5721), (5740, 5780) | -0.1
